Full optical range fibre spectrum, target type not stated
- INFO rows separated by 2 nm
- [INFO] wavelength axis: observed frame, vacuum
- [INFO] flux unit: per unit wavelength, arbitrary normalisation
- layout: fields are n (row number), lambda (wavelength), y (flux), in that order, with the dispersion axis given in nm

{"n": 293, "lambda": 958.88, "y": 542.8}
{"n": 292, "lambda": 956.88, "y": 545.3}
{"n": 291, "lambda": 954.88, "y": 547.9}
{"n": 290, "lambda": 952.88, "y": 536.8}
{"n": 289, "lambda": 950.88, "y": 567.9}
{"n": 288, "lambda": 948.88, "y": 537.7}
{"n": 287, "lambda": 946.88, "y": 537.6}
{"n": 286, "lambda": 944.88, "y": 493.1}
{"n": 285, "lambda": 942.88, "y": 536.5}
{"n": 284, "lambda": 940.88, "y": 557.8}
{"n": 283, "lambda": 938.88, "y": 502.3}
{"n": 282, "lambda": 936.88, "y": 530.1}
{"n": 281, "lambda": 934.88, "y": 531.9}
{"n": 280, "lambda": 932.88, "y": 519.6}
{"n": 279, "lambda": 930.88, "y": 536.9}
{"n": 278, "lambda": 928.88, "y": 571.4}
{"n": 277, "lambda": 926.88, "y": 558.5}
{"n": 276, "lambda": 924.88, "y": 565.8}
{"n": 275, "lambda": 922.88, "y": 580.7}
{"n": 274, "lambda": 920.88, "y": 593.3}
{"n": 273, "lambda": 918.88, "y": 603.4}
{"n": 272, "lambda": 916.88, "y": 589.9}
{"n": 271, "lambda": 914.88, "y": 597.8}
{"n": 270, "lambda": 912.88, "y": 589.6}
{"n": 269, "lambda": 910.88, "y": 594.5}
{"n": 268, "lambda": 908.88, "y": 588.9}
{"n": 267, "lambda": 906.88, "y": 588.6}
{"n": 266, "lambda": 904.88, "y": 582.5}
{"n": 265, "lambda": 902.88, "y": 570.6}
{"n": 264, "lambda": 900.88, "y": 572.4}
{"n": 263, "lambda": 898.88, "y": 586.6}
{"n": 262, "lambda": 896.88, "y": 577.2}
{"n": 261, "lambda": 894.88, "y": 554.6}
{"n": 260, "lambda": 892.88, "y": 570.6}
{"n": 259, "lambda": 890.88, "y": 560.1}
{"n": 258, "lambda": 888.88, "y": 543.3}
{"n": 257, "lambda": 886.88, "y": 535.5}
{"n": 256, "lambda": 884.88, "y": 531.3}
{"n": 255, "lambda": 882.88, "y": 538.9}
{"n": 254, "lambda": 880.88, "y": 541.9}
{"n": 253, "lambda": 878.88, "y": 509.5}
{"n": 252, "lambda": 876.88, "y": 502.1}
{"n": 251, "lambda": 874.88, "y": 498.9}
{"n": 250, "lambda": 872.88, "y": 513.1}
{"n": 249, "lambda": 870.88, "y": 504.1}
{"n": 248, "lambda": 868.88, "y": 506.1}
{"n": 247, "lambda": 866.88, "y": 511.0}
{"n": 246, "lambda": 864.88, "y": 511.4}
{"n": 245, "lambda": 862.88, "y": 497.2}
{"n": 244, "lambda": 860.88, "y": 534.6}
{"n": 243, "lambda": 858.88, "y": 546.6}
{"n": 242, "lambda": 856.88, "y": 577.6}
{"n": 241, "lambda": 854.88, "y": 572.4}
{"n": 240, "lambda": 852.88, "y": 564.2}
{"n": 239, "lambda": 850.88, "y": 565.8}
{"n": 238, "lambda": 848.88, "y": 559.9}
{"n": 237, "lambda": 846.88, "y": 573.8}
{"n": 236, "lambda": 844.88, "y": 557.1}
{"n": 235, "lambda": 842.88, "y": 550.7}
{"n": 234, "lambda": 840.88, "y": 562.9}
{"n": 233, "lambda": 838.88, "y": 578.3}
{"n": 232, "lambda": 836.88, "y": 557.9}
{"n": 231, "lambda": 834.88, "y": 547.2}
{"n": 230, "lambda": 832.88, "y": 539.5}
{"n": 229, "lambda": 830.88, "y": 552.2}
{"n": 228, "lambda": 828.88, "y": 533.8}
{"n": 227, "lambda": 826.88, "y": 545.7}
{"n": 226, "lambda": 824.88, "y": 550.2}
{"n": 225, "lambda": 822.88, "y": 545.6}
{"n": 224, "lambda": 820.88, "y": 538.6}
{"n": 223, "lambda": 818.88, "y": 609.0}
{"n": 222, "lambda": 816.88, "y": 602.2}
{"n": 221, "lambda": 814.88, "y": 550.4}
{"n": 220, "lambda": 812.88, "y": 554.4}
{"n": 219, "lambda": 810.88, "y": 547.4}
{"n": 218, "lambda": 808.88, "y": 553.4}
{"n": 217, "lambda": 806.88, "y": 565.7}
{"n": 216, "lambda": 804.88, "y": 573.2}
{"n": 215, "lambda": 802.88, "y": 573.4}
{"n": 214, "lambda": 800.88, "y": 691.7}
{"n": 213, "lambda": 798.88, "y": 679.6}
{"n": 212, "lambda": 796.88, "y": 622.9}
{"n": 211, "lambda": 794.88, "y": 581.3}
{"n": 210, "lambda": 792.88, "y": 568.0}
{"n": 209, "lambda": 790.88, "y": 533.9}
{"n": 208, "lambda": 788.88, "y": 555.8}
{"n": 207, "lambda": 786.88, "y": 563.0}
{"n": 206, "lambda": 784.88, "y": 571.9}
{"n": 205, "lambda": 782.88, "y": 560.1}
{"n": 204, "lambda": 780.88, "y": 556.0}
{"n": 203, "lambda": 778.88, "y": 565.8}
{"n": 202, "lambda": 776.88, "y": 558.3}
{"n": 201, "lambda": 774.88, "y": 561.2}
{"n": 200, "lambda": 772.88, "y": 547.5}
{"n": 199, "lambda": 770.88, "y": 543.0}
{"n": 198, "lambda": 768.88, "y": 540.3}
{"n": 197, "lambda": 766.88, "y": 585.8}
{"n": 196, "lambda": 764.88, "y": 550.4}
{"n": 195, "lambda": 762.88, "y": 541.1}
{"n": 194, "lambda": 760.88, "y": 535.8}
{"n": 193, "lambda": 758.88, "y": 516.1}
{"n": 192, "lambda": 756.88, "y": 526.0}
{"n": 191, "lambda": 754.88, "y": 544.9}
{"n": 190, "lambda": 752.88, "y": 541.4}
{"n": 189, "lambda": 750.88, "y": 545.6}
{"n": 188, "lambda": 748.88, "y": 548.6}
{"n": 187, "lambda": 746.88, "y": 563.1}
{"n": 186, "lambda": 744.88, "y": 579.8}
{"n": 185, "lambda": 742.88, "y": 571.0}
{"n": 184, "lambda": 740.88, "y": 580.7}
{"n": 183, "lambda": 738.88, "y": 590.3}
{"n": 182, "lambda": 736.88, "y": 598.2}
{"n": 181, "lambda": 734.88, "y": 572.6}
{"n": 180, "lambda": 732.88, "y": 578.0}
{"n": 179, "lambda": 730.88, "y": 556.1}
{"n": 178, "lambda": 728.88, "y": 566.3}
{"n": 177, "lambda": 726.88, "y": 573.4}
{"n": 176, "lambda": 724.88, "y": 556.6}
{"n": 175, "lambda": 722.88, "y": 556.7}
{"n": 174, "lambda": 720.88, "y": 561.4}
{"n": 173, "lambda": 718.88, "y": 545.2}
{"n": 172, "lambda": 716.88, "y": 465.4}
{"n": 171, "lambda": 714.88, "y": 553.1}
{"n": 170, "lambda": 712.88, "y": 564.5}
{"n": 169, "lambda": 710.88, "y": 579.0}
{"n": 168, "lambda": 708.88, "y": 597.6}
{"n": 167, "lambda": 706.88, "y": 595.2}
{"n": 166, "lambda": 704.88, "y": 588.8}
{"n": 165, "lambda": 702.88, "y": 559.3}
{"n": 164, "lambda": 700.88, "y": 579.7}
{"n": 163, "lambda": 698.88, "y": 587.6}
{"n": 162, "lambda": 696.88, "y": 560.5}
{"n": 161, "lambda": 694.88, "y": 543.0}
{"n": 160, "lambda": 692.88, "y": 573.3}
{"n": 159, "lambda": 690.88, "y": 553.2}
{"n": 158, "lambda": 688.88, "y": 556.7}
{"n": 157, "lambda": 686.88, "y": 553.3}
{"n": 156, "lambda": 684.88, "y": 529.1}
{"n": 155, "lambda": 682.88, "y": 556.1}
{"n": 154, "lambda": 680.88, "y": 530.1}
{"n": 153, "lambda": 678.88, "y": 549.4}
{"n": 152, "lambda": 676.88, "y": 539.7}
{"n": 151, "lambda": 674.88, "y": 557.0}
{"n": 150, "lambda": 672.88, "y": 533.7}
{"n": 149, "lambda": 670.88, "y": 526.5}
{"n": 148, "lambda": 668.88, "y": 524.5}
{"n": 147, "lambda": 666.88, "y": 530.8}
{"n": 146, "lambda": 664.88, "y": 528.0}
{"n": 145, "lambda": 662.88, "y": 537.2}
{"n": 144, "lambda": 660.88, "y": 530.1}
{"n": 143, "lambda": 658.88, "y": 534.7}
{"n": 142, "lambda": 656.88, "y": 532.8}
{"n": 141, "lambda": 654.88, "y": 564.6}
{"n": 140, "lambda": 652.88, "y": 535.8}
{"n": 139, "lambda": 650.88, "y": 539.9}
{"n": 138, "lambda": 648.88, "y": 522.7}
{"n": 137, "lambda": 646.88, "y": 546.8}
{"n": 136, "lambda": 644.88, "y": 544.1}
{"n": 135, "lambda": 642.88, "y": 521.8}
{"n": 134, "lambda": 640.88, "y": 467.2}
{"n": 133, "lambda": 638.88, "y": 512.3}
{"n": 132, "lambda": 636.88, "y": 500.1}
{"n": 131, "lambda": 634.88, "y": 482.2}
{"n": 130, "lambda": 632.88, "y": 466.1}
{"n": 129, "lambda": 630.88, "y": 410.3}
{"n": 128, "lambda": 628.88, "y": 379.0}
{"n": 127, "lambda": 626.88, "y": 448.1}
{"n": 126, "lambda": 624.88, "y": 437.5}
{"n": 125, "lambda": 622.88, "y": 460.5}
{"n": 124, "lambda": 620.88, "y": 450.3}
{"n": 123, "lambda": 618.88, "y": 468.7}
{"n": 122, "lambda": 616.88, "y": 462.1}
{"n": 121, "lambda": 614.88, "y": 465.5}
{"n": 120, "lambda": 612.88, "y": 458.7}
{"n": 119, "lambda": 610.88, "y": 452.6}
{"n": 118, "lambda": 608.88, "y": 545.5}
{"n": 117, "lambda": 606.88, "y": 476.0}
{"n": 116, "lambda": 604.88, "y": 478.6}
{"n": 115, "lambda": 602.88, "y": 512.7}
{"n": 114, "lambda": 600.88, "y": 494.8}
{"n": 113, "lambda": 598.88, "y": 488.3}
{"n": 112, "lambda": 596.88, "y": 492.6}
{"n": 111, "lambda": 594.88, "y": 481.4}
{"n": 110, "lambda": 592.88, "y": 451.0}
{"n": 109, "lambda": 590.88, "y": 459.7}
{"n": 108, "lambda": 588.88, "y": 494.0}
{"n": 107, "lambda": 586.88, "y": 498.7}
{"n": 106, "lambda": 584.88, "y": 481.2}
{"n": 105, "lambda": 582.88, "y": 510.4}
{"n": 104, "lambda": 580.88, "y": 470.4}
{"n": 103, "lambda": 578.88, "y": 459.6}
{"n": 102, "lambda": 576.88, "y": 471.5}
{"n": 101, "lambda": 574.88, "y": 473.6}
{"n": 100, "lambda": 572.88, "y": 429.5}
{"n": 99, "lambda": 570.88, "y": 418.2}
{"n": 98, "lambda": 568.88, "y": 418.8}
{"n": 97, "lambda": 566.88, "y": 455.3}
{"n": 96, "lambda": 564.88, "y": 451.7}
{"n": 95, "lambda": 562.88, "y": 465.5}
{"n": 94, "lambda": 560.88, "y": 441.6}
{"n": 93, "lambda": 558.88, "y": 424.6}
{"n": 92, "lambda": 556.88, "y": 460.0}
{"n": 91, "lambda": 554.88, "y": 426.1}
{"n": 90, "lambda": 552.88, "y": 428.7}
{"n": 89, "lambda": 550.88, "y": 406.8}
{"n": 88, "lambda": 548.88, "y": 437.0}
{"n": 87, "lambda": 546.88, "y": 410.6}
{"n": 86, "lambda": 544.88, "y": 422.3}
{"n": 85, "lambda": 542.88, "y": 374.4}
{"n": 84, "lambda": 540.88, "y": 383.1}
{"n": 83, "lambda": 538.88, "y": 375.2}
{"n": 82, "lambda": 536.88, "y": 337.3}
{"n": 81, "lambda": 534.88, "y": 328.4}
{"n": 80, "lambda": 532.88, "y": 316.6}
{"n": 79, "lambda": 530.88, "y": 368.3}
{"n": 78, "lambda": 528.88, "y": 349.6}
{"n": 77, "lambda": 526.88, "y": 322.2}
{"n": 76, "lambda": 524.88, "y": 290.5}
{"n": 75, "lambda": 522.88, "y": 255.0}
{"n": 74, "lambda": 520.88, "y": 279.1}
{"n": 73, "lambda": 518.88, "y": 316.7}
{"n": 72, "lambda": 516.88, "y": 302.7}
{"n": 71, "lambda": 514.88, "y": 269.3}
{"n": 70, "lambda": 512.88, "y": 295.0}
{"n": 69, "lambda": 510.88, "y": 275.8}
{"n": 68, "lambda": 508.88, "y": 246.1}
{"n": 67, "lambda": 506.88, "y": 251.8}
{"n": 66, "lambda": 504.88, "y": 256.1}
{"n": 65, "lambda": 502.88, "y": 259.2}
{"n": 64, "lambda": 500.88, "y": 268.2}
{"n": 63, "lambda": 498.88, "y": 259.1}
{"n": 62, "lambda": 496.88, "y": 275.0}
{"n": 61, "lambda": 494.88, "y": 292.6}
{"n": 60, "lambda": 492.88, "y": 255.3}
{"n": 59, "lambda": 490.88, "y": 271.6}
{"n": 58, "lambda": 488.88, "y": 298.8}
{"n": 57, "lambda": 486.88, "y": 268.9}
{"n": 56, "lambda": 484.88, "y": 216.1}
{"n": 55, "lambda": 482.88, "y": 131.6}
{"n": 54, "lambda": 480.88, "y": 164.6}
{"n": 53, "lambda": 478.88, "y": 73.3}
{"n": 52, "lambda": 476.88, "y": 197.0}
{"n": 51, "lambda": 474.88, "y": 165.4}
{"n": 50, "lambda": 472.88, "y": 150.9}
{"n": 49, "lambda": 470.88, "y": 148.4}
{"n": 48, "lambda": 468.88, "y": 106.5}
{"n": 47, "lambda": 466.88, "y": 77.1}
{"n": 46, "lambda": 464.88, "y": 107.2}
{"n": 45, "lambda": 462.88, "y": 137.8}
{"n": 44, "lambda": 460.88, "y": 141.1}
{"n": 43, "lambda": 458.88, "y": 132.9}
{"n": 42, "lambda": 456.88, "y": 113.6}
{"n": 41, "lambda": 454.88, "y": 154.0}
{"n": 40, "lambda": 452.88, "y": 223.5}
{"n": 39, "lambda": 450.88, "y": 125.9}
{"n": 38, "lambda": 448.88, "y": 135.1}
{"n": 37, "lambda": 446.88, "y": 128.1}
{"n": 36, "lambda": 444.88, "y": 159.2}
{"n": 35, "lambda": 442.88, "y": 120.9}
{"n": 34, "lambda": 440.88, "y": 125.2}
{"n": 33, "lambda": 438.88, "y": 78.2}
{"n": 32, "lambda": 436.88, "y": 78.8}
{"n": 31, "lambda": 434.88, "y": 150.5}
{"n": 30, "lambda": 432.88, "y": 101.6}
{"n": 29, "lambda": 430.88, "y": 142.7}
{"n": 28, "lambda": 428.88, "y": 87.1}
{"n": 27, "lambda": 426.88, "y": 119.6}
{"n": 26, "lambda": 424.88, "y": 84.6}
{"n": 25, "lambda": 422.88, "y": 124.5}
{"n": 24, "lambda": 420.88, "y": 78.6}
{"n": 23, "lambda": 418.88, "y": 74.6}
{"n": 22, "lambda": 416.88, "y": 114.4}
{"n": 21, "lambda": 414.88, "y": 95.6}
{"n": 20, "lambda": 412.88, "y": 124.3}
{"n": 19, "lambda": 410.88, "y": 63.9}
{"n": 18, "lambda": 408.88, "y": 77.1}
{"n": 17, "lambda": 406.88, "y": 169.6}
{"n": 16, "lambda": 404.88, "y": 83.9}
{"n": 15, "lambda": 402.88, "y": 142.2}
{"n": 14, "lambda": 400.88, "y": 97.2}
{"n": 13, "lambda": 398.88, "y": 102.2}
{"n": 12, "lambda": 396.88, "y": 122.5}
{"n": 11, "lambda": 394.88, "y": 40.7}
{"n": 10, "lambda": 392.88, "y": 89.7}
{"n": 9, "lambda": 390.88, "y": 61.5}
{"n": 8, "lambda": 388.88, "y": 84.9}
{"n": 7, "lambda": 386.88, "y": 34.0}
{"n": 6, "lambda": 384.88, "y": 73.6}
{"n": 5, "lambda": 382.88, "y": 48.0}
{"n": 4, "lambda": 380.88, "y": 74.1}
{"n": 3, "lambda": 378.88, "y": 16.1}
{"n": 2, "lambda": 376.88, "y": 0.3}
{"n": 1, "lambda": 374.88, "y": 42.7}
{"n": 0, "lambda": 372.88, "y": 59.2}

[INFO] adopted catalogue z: 0.216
